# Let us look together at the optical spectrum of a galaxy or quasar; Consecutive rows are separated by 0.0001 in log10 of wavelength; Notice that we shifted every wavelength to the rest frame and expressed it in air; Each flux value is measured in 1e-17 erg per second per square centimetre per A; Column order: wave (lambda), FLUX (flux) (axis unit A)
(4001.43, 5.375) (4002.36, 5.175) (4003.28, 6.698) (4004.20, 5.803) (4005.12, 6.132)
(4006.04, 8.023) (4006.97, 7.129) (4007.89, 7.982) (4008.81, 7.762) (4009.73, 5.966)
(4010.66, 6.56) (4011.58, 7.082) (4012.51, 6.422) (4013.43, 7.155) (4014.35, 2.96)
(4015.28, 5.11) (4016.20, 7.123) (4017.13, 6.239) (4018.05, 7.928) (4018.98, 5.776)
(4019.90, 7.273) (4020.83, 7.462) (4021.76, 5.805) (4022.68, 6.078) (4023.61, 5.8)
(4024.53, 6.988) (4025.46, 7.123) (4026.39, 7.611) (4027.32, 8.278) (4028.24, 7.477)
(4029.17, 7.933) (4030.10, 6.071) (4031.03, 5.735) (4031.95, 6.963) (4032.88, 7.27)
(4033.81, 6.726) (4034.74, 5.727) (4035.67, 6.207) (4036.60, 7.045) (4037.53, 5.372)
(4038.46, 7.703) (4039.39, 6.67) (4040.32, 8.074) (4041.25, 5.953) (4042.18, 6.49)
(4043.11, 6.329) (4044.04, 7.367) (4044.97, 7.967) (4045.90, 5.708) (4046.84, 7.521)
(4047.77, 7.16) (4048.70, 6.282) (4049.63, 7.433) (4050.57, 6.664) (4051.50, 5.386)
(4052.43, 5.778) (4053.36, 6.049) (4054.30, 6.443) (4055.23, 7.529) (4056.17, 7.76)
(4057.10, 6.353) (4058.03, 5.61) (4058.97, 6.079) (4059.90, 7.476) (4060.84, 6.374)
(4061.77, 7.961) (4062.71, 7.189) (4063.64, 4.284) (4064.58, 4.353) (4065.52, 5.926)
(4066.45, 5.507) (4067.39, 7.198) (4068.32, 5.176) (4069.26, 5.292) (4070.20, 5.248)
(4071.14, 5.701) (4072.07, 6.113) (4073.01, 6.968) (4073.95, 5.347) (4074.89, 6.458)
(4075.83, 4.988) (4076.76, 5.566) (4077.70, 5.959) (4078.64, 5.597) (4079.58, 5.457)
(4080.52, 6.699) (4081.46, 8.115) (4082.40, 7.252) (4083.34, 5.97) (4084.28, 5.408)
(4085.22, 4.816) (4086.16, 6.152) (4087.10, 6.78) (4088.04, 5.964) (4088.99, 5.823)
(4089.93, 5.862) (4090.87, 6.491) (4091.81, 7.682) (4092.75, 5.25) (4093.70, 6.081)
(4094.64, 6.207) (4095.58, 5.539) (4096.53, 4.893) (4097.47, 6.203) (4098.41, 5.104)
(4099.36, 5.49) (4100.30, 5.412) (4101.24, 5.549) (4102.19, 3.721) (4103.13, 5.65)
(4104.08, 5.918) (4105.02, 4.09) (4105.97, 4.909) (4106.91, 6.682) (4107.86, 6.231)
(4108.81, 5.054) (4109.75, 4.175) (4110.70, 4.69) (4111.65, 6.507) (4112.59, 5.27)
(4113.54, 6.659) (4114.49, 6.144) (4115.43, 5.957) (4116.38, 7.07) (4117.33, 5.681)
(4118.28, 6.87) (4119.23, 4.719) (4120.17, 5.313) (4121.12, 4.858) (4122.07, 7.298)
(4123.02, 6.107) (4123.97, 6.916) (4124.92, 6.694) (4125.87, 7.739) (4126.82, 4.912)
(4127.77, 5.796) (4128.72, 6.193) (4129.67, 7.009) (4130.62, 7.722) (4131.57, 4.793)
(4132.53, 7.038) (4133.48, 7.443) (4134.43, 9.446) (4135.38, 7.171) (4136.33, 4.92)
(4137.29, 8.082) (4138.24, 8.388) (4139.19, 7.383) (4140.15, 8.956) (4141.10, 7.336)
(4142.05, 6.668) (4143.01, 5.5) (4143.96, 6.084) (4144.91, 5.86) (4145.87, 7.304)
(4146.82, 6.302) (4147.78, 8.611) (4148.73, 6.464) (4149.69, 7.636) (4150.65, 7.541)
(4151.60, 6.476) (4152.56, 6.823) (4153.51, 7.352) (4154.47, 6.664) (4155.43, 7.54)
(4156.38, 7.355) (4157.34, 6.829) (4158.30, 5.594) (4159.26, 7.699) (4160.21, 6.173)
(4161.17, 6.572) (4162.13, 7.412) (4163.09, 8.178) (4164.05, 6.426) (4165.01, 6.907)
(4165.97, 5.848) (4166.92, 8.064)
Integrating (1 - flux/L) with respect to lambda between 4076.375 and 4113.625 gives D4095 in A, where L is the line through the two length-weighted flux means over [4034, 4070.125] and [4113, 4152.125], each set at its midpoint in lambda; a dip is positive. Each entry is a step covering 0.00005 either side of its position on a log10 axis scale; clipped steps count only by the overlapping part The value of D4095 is 4.6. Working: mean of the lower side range 6.45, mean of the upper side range 6.71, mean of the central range 5.76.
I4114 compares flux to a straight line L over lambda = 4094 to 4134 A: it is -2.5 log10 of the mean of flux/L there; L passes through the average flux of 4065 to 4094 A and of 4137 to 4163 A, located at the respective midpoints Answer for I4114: 0.12 mag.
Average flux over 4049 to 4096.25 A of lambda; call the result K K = 6.14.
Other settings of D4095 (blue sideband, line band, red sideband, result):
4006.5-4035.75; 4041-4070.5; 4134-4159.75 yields 1.8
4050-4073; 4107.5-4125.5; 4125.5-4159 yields 2.1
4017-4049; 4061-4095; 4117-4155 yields 3.8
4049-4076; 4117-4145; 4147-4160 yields 0.9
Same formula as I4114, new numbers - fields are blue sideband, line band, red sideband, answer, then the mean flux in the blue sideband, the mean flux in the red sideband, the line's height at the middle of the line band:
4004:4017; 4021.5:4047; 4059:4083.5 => -0.07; 6.52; 6.09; 6.35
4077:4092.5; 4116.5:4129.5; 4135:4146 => 0.10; 6.23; 6.96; 6.73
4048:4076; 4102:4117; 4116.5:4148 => 0.17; 6.18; 6.69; 6.53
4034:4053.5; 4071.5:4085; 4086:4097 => 0.02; 6.63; 6.05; 6.21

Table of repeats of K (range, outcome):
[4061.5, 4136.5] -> 5.98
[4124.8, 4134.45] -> 6.68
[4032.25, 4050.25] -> 6.79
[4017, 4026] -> 6.67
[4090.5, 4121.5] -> 5.64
